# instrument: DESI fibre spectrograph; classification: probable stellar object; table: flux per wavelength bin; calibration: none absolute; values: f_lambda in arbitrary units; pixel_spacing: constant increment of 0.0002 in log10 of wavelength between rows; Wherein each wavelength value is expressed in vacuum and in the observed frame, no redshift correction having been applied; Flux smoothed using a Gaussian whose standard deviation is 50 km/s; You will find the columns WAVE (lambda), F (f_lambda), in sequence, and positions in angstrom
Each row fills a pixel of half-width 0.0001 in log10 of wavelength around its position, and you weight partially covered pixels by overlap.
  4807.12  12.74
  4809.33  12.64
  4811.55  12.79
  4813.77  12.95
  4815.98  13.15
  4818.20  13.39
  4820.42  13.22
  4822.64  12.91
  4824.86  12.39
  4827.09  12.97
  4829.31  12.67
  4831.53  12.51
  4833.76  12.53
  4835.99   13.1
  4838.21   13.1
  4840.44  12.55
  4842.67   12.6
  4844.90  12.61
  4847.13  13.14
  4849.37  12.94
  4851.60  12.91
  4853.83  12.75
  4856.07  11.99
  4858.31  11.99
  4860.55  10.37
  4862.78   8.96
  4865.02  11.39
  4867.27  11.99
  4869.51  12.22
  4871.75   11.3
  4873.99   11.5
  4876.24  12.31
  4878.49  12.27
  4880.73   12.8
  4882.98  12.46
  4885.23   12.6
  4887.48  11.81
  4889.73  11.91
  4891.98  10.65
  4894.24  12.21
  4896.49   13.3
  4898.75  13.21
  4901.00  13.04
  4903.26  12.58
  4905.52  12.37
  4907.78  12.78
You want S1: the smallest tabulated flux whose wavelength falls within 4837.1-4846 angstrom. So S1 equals 12.55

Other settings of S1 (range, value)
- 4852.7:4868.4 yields 8.96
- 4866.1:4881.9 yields 11.3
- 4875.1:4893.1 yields 10.65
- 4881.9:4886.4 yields 12.46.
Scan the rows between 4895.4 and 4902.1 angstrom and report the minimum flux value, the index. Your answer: 13.04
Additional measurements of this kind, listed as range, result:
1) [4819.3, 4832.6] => 12.39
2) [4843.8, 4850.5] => 12.61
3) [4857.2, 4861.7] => 10.37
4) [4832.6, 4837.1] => 12.53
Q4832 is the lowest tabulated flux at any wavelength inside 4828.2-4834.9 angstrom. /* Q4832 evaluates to 12.51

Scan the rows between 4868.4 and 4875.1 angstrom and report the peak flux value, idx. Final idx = 12.22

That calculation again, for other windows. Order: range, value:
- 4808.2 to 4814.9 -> 12.95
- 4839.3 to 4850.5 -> 13.14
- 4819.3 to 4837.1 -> 13.22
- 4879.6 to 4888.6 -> 12.8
